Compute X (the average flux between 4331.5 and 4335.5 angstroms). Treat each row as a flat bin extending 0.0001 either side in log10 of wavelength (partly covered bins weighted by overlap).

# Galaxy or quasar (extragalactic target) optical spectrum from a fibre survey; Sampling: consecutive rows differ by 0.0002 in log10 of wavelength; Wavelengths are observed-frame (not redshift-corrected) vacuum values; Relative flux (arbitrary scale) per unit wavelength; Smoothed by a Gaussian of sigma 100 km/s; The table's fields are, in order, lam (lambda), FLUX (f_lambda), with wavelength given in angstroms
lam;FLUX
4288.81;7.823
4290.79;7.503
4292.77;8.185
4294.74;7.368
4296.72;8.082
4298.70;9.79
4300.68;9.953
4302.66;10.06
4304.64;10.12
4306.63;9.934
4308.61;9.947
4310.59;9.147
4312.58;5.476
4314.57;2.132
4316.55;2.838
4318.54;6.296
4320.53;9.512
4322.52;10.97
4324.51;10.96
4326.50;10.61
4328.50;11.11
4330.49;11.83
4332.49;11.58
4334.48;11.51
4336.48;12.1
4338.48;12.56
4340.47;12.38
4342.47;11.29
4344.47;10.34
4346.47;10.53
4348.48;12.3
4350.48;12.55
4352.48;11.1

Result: 11.6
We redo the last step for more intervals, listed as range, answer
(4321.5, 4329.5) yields 10.9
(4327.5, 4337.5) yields 11.6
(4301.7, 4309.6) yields 10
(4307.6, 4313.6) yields 8.17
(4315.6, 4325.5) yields 8.14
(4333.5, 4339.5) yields 12.1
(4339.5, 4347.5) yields 11.1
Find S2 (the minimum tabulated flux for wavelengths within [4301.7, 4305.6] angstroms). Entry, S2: 10.06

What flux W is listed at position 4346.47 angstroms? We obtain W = 10.53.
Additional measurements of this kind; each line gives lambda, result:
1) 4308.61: 9.947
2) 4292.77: 8.185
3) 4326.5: 10.61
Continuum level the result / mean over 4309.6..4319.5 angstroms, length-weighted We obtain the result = 5.17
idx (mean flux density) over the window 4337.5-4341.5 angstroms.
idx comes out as 12.5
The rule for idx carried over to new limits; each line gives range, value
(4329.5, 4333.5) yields 11.7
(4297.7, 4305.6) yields 9.98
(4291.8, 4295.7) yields 7.79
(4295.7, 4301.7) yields 9.27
